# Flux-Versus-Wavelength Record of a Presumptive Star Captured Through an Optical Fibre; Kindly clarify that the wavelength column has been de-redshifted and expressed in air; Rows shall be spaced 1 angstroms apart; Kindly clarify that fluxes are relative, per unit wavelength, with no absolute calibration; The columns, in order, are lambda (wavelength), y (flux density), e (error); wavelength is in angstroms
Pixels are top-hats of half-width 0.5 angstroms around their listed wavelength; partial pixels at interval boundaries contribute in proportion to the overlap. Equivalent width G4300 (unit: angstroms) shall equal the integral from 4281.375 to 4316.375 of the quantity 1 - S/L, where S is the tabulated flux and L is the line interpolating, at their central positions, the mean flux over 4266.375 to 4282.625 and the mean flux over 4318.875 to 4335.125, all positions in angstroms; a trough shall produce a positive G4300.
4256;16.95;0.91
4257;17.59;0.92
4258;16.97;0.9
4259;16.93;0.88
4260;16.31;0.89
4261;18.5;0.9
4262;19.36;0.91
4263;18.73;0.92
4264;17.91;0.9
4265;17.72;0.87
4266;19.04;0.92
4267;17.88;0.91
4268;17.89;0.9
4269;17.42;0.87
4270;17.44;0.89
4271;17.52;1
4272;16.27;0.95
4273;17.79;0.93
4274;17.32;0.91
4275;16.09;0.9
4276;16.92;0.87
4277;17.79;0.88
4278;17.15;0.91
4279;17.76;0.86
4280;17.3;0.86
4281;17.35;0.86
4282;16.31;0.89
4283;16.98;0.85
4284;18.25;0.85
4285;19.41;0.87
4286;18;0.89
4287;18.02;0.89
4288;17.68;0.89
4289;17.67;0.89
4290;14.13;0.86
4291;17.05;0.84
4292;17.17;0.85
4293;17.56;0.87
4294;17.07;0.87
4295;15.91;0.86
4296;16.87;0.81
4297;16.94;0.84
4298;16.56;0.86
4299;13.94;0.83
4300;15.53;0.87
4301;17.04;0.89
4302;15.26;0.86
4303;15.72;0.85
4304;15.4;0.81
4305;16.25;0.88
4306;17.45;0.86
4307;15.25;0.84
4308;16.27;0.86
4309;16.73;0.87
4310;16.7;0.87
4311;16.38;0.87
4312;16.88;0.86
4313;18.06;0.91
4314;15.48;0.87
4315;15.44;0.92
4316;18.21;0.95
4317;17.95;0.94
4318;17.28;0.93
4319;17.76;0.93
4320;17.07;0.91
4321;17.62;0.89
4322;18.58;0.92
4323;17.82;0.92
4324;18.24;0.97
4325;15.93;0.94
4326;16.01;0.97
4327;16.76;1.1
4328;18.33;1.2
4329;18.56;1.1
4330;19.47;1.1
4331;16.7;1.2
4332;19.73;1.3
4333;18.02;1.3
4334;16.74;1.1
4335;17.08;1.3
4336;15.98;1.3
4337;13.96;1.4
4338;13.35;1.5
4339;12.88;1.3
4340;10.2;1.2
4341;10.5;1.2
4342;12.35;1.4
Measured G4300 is 1.6 angstroms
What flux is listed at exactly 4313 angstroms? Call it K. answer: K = 18.06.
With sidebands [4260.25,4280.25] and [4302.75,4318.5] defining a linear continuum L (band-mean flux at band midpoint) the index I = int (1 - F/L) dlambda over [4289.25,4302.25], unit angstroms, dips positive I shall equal 0.6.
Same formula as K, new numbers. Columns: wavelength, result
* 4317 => 17.95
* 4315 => 15.44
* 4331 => 16.7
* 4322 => 18.58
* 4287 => 18.02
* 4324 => 18.24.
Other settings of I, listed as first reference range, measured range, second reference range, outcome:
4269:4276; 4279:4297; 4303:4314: -0.4 angstroms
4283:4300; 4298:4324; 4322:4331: 1.0 angstroms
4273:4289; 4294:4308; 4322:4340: 0.9 angstroms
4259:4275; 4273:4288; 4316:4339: 0.1 angstroms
